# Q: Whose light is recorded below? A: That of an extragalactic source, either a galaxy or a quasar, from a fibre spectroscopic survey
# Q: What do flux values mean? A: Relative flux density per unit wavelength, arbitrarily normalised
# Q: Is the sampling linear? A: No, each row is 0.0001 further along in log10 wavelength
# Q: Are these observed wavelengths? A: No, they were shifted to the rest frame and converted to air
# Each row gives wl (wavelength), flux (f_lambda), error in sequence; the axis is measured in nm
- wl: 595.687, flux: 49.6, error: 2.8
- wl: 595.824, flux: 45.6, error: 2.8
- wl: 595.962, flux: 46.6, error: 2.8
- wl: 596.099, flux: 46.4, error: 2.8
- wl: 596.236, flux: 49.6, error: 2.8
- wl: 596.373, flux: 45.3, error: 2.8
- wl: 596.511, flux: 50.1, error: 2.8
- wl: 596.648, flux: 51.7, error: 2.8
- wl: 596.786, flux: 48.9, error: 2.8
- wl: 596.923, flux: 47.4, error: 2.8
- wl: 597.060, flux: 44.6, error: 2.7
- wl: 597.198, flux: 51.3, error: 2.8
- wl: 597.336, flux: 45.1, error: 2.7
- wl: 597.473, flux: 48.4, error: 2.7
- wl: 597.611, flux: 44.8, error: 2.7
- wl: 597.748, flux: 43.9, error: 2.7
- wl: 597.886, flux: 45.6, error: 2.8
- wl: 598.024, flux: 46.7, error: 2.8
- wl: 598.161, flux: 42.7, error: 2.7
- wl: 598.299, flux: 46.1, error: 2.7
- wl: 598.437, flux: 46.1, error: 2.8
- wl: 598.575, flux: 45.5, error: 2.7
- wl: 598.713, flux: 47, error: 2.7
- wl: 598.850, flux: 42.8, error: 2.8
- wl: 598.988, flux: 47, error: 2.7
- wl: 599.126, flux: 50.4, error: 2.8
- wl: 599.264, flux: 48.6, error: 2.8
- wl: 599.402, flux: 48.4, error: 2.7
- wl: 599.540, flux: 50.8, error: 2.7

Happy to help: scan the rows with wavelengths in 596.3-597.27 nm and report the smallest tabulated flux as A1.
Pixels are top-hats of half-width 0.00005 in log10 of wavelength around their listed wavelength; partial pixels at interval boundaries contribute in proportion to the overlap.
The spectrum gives 44.6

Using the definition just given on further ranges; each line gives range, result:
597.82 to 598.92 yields 42.7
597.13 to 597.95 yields 43.9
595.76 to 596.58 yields 45.3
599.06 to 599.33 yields 48.6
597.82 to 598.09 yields 45.6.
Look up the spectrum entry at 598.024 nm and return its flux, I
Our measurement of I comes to 46.7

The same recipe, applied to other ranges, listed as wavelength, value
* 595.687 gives 49.6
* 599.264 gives 48.6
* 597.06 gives 44.6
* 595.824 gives 45.6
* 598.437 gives 46.1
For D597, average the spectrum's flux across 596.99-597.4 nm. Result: 47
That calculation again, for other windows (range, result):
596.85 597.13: 46.1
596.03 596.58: 47.9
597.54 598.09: 45.2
